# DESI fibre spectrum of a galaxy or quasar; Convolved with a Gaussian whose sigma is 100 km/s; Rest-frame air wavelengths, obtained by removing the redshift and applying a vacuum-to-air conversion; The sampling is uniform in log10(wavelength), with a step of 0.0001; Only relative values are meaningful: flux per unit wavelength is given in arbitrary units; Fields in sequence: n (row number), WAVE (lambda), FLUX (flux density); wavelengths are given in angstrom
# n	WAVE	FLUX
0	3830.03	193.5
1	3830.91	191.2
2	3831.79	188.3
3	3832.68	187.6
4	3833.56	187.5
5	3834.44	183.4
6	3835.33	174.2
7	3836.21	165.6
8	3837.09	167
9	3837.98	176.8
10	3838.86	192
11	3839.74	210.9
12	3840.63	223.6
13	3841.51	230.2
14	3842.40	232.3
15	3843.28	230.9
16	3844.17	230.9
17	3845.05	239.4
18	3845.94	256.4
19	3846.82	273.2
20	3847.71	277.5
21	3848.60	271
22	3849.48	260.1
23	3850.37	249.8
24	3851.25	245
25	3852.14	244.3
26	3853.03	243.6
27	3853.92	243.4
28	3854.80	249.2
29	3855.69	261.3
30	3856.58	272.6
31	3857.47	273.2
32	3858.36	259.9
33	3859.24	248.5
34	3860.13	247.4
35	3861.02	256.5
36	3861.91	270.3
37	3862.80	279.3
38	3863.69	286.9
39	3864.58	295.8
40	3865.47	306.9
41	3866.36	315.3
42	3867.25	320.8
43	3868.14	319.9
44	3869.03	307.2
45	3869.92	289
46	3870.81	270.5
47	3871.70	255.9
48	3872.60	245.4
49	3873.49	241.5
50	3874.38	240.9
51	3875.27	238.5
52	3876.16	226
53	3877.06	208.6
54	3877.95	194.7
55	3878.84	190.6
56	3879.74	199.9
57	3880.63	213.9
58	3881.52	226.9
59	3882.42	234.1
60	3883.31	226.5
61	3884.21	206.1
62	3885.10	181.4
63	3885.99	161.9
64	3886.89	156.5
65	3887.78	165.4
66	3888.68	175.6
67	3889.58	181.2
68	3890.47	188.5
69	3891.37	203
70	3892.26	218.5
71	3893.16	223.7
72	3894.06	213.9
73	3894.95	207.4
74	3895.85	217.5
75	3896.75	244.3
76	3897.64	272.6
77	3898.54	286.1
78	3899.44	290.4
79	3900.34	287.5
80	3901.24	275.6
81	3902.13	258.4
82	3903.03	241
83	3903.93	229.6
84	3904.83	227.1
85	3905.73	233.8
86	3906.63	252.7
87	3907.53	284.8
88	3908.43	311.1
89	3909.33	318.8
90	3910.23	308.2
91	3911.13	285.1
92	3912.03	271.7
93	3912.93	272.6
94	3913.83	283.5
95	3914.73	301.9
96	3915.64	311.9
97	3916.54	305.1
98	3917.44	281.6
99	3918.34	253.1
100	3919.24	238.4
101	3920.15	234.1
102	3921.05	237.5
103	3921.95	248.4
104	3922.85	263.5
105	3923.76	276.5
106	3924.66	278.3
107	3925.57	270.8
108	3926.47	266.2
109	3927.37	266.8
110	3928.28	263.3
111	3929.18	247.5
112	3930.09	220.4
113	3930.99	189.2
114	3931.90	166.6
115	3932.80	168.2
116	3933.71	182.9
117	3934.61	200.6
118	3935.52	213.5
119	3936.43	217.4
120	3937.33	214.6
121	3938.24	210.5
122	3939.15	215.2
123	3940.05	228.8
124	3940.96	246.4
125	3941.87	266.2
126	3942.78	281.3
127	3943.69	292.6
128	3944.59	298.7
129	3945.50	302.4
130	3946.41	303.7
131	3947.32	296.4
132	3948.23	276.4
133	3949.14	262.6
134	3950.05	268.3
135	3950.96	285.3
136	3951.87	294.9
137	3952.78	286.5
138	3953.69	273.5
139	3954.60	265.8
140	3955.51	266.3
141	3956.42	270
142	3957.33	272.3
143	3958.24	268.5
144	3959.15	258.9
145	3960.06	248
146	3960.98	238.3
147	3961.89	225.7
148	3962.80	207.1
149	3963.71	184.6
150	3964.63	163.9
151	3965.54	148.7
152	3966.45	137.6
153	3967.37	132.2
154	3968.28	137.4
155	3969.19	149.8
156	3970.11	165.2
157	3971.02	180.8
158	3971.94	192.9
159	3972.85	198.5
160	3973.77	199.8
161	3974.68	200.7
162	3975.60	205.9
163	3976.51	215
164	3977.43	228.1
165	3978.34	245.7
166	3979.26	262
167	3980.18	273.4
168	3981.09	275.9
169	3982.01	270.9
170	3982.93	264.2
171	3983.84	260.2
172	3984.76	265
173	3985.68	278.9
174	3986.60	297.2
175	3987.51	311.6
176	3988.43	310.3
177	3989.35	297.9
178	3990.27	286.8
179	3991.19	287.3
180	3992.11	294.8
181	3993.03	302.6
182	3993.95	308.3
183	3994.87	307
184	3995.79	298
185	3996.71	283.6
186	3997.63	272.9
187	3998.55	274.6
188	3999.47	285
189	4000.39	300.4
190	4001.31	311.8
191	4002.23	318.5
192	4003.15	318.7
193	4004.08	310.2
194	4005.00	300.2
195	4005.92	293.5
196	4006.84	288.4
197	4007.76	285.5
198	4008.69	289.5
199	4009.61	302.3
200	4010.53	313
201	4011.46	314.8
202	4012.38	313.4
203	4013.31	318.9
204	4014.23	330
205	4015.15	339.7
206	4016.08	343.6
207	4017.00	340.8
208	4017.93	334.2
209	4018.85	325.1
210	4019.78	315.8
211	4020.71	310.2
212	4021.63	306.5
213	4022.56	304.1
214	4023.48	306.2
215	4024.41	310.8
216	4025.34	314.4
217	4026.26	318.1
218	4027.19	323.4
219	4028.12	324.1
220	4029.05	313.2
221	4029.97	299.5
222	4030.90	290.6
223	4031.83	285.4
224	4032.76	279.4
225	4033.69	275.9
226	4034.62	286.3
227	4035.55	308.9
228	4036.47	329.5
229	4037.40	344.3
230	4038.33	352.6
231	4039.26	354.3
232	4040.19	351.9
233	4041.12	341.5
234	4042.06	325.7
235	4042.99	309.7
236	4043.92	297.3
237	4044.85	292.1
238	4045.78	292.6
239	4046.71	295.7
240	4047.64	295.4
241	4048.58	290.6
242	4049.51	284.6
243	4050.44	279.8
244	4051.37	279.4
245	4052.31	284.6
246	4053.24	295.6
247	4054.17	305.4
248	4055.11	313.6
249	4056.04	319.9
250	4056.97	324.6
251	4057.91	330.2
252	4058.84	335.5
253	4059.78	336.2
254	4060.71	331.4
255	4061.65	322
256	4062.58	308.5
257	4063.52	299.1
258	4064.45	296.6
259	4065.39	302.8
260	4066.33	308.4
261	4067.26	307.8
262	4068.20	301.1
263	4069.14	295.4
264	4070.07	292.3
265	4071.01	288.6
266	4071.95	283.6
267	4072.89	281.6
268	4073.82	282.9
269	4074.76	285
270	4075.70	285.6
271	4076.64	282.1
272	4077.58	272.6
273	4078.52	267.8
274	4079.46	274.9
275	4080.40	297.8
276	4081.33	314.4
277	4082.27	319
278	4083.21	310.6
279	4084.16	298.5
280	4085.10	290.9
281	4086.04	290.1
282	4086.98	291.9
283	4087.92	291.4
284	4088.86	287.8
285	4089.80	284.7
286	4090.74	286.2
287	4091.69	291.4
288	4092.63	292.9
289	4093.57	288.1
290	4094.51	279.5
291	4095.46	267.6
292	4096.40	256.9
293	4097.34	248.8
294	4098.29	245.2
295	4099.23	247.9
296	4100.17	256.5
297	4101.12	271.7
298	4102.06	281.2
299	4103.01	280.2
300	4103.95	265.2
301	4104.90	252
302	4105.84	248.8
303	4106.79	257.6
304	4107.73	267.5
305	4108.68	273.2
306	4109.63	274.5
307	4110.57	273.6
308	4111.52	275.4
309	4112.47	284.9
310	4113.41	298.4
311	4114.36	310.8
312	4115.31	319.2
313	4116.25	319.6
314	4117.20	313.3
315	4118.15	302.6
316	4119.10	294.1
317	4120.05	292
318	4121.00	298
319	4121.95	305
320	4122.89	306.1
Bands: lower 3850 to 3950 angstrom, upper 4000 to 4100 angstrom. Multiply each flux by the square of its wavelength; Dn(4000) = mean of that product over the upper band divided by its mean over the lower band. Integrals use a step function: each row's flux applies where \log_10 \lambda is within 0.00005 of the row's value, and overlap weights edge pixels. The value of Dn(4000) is 1.31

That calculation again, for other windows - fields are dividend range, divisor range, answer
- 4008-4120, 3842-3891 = 1.36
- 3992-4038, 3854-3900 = 1.37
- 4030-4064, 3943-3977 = 1.40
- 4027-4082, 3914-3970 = 1.33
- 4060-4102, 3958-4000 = 1.26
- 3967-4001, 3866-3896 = 1.18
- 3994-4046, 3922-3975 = 1.38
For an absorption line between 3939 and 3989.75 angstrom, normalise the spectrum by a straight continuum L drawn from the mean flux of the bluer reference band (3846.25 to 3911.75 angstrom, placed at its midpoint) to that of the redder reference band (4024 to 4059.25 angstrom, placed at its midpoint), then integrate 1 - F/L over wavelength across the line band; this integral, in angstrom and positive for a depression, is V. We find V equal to 6.5 angstrom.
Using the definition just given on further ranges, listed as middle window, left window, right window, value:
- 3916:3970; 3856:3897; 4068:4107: 2.3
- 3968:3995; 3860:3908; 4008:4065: 3.6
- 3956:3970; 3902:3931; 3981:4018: 4.1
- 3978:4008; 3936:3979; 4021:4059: -2.7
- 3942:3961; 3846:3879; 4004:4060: 0.7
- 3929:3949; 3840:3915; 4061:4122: 1.6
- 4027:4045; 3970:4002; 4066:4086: -2.2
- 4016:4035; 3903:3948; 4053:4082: -1.4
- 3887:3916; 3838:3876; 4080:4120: 1.4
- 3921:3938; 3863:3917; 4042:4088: 1.9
